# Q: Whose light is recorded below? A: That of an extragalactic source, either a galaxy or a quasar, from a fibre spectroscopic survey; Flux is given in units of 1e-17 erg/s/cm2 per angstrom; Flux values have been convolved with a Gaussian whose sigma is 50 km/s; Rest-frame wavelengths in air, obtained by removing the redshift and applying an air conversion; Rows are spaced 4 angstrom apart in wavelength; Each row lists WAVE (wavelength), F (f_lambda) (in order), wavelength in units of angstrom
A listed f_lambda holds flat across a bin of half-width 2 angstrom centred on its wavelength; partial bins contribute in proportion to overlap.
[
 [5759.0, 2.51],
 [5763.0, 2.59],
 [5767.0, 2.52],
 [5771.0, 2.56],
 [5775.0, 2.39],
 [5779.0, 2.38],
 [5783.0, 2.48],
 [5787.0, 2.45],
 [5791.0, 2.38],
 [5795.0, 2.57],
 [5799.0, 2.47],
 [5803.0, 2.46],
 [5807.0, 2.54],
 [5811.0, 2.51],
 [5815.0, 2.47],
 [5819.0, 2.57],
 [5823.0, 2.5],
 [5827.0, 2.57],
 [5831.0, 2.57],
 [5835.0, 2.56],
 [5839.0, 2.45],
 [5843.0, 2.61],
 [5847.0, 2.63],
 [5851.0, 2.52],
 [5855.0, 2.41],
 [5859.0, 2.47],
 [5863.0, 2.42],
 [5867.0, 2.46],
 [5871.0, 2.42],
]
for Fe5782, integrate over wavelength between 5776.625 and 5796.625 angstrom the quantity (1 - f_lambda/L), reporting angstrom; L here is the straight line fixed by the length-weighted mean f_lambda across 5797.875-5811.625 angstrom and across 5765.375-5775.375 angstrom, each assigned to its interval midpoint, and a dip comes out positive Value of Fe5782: 0.4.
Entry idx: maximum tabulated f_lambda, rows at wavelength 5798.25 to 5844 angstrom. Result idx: 2.61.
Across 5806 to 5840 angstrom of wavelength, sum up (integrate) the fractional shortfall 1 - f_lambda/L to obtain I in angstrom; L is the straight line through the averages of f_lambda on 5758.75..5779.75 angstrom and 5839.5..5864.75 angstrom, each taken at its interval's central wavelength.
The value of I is -0.3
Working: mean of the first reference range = 2.5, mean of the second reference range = 2.51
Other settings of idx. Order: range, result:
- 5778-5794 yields 2.48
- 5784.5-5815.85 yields 2.57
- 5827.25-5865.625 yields 2.63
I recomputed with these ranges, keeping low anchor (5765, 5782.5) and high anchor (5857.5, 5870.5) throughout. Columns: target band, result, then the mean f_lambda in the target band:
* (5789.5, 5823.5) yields -0.6 angstrom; 2.5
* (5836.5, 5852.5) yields -0.7 angstrom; 2.55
